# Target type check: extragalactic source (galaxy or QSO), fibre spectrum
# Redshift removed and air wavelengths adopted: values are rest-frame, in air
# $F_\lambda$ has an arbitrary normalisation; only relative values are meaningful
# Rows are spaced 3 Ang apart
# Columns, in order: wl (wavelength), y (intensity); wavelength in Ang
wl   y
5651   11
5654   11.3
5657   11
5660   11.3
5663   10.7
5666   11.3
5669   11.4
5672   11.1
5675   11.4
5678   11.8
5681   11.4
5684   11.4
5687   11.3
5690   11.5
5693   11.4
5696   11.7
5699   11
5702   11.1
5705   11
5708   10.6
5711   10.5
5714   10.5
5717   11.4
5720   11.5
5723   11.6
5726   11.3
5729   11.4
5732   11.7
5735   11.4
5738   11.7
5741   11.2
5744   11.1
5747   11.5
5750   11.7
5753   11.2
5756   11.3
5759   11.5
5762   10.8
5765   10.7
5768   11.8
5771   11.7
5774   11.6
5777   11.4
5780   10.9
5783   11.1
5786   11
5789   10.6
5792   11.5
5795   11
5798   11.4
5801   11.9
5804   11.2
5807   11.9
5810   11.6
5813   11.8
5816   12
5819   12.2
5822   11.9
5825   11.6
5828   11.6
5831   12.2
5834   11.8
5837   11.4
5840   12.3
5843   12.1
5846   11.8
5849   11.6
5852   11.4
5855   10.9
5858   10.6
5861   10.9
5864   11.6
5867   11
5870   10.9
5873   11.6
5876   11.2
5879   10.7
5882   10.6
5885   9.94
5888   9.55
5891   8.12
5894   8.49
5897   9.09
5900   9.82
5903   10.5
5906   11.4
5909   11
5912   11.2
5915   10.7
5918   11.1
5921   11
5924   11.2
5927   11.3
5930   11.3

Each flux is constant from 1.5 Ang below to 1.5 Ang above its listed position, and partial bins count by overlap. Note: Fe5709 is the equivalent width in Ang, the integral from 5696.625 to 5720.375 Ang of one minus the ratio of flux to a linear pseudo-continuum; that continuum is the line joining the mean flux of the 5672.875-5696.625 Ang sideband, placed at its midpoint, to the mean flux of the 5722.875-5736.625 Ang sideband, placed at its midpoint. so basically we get 1.1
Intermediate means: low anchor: 11.5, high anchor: 11.5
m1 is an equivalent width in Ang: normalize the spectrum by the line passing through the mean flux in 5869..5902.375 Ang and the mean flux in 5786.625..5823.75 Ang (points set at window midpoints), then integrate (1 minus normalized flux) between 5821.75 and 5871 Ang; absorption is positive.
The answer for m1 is -3.4 Ang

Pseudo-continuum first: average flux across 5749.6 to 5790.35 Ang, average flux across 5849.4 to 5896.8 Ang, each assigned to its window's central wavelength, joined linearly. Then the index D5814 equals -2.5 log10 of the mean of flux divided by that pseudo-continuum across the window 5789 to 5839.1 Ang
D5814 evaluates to -0.07 mag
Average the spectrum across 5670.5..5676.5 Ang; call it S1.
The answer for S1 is 11.2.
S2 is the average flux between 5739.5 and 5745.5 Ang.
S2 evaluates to 11.1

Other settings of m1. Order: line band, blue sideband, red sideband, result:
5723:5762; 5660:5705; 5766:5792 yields -0.41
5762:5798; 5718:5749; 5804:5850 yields 1.35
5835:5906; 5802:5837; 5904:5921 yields 4.18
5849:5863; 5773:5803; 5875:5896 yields -1.16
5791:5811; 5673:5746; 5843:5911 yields -1.06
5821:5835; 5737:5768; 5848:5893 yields -1.19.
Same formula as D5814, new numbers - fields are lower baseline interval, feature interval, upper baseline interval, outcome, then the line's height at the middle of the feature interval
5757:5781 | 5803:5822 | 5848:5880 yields -0.05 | 11.2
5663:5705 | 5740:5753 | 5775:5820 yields 0.00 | 11.4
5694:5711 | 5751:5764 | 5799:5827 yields 0.02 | 11.4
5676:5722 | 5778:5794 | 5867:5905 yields -0.03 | 10.7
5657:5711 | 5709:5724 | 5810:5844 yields 0.03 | 11.4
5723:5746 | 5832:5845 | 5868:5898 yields -0.14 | 10.5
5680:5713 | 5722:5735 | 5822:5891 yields -0.03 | 11.2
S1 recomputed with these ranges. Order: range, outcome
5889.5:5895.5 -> 8.3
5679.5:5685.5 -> 11.4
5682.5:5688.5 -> 11.4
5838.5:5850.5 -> 12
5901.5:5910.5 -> 11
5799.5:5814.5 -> 11.7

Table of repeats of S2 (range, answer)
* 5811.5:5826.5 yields 11.9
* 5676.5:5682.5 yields 11.6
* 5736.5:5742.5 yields 11.4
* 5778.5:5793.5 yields 11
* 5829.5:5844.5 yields 12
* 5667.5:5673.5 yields 11.2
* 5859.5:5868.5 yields 11.2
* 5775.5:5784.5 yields 11.1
